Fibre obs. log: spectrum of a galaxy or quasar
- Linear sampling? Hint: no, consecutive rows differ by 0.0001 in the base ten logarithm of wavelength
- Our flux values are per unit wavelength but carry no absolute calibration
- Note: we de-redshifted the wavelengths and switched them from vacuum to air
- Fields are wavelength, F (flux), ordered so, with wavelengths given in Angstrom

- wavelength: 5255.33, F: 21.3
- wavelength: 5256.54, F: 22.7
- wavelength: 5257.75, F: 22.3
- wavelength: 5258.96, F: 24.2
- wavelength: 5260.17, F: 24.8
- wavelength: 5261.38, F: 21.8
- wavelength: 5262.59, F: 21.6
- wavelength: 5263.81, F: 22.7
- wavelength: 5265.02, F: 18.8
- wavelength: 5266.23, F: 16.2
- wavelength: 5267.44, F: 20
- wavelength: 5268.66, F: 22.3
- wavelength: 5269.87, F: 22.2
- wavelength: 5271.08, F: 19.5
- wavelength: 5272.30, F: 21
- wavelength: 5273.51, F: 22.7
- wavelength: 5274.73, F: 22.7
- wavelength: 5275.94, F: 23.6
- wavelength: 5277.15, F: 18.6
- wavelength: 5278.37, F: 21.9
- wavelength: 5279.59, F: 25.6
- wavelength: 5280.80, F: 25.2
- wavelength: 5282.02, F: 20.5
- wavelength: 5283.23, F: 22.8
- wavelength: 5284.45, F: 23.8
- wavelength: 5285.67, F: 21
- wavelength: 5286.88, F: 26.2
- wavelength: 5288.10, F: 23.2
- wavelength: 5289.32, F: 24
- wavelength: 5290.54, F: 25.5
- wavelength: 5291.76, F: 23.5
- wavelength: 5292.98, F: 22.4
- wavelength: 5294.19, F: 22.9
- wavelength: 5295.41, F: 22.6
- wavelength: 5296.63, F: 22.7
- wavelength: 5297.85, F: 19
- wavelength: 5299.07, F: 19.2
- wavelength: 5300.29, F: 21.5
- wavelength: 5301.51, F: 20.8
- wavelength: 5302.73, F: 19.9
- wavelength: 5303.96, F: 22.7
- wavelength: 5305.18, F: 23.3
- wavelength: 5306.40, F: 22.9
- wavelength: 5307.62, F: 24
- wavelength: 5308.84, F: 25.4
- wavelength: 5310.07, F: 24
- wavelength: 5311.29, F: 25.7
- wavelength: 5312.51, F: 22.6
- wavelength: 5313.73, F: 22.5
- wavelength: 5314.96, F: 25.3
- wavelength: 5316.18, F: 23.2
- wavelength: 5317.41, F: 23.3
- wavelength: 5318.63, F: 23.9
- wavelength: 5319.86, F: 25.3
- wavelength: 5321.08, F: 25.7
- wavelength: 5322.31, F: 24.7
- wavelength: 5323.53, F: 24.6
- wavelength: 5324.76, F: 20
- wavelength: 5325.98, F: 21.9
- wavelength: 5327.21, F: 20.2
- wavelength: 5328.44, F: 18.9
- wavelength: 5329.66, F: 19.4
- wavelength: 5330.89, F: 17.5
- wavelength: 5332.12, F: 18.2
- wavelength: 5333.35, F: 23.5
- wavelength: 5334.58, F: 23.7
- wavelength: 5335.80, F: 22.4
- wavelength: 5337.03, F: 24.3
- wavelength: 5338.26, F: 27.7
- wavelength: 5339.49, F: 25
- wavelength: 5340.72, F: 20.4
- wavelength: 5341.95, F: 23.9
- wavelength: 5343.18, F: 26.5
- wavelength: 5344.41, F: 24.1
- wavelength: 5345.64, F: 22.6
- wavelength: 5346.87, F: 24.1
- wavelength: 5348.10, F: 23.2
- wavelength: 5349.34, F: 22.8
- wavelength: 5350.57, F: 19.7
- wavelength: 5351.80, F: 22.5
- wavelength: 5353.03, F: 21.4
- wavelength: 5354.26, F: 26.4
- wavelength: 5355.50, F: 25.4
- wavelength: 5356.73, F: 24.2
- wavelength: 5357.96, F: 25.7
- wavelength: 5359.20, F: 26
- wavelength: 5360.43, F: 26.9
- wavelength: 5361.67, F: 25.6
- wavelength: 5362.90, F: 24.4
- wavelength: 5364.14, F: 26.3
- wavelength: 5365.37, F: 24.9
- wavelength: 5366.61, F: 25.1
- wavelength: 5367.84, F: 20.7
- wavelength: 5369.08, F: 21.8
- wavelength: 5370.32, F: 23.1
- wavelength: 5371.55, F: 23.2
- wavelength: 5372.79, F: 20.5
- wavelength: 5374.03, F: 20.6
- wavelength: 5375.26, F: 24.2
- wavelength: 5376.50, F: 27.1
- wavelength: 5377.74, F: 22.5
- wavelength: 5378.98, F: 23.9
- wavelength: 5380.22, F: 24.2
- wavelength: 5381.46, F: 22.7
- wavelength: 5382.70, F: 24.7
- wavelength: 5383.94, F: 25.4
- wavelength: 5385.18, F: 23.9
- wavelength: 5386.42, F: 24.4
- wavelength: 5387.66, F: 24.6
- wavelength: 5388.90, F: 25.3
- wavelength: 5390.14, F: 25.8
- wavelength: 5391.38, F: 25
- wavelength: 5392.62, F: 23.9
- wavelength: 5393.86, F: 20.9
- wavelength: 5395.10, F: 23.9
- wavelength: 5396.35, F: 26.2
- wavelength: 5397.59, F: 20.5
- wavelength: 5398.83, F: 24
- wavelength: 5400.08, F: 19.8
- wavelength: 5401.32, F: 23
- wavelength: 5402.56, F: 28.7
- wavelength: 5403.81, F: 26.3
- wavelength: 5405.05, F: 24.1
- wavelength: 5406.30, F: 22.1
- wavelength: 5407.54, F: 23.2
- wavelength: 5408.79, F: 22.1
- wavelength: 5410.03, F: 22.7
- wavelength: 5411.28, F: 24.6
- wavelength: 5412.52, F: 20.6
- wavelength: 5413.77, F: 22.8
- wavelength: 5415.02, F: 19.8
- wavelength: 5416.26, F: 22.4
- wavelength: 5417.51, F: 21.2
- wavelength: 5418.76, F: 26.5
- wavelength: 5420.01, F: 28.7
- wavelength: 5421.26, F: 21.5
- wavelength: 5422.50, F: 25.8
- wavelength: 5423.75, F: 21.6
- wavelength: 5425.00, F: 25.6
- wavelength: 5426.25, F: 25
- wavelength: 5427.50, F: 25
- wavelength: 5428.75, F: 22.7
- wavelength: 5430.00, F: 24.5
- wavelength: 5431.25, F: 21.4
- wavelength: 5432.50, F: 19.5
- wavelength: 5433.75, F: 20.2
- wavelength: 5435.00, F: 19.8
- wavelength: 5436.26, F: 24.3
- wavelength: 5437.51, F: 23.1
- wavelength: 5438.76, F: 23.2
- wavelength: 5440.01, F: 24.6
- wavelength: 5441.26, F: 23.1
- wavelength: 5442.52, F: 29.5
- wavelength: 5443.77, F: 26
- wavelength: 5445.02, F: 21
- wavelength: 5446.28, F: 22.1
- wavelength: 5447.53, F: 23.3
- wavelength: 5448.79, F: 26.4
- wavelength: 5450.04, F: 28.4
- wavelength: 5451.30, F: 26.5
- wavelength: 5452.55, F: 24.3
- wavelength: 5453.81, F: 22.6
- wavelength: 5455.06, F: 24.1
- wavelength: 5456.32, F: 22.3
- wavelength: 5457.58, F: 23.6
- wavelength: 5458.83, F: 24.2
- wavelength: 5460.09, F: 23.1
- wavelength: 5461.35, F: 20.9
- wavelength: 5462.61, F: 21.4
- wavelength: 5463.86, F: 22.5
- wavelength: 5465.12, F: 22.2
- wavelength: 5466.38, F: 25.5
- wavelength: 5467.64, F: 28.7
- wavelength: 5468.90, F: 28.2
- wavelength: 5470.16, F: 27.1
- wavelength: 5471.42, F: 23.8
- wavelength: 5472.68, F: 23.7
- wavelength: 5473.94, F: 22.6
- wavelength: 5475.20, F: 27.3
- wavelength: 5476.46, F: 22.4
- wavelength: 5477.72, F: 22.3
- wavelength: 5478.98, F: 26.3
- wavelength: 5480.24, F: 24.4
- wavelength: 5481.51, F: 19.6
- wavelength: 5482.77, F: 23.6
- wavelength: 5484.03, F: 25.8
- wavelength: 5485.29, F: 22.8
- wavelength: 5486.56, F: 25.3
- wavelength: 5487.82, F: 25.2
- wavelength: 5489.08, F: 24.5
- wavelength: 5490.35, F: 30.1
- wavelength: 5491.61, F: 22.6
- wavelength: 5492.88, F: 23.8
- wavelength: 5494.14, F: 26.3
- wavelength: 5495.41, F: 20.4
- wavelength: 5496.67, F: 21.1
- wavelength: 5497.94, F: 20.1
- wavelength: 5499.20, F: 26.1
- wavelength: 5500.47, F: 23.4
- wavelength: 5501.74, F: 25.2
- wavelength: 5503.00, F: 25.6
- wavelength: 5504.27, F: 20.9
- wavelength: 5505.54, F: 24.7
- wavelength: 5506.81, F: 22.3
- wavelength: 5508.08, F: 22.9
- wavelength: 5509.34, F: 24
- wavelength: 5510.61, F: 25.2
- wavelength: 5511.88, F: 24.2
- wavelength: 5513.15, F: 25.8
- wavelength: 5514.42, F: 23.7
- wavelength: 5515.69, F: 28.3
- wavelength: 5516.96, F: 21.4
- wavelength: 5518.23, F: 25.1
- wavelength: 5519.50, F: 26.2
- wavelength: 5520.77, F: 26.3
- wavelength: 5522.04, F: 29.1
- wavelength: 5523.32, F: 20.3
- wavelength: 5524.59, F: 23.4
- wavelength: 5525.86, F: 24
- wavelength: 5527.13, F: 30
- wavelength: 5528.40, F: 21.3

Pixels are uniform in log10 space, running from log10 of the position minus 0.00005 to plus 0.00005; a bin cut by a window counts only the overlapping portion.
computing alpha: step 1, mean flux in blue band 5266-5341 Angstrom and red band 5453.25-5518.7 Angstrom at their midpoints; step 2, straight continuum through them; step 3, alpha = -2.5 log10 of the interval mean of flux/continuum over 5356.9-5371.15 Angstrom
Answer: -0.07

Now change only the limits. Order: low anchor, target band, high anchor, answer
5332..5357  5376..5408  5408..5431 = -0.027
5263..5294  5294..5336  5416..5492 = 0.012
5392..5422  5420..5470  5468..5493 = 0.005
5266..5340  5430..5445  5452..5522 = 0.028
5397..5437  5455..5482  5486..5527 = -0.004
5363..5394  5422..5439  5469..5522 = 0.051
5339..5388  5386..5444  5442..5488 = 0.022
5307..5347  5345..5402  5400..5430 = -0.016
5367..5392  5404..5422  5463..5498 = 0.035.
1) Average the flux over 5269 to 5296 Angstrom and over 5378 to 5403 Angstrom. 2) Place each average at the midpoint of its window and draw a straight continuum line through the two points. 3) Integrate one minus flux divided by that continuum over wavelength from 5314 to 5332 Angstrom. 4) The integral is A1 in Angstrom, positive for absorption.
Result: 0.7 Angstrom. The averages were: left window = 22.8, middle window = 22.3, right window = 24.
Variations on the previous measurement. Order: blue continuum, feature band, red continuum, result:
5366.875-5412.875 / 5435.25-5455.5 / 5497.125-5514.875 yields -0.6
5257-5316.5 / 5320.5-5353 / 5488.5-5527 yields 0.4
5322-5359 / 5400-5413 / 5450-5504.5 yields -0.1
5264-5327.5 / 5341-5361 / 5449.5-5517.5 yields -0.9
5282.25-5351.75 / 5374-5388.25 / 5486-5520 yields -0.5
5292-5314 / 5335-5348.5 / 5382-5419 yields -0.7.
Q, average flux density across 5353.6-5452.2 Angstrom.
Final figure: 23.9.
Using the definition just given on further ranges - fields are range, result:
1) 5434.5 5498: 24.1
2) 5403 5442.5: 23.3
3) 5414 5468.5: 23.7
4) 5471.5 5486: 23.7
